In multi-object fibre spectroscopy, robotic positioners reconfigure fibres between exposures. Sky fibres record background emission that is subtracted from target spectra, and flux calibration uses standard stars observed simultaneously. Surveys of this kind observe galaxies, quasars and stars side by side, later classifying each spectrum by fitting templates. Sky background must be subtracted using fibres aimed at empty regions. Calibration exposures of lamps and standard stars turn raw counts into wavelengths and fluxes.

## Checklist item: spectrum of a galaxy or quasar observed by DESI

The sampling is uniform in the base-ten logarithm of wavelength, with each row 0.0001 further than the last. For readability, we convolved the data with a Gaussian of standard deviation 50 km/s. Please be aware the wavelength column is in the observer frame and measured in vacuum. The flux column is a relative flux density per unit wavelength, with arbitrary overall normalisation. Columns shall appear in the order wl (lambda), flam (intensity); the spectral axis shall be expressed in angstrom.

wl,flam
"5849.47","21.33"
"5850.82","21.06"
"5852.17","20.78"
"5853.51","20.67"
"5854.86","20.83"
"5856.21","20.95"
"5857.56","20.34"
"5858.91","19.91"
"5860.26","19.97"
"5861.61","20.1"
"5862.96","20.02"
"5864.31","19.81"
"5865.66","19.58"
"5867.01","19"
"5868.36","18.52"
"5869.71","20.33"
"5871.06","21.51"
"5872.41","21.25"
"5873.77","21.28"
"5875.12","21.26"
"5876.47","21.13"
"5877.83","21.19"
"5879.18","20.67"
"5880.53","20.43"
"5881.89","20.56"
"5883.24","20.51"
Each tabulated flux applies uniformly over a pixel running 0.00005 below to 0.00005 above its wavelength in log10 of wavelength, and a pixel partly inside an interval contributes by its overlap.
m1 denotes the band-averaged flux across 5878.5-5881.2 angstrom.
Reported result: 20.6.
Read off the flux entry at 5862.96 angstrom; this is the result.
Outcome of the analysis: 20.02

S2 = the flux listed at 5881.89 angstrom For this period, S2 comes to 20.56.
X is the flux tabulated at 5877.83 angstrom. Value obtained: 21.19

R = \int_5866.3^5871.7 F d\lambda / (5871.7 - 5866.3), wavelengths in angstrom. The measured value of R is 19.8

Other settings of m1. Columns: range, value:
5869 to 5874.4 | 21.1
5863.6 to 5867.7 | 19.5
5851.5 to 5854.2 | 20.8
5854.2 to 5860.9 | 20.4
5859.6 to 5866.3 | 19.9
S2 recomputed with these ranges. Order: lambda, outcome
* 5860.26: 19.97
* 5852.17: 20.78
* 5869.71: 20.33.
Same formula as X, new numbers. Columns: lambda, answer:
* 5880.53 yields 20.43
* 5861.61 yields 20.1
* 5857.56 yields 20.34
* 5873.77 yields 21.28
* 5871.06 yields 21.51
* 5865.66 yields 19.58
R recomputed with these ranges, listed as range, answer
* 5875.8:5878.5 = 21.1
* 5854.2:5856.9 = 20.9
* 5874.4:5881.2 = 21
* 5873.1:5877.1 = 21.3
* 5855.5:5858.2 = 20.6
